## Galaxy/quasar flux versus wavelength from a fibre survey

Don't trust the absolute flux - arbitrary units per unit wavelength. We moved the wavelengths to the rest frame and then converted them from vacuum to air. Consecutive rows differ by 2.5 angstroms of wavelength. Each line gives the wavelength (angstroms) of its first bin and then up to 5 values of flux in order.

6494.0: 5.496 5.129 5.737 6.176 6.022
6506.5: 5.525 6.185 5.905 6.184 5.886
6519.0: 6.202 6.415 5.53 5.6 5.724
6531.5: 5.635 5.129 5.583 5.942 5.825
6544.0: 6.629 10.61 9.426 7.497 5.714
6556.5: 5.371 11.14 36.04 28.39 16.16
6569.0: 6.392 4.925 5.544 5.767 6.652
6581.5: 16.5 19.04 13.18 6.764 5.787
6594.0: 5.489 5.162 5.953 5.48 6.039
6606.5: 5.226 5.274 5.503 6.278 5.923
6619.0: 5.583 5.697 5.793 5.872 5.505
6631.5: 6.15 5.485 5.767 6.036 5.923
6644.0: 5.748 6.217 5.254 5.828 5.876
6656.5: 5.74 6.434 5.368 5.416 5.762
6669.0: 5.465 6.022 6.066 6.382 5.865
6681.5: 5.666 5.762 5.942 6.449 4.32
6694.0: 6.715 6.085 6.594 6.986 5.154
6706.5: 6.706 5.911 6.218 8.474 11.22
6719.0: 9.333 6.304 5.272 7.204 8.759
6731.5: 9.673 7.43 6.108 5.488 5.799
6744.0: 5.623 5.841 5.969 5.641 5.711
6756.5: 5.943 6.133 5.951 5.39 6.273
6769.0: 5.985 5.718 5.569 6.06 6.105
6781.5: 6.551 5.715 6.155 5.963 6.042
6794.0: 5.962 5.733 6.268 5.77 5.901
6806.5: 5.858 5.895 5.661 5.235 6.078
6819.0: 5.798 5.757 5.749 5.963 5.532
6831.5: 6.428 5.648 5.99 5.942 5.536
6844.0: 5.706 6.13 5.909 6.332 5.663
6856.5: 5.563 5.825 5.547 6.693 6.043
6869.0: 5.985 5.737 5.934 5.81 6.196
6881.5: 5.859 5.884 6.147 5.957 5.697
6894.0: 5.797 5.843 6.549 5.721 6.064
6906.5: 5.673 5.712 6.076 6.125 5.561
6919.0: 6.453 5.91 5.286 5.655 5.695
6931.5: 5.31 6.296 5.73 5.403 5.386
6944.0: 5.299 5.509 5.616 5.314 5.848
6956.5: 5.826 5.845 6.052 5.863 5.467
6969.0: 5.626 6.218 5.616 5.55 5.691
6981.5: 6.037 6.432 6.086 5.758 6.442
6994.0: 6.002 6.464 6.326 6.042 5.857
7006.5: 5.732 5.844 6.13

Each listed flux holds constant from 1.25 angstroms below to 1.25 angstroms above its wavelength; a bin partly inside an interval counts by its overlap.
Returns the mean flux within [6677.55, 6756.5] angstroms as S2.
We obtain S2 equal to 6.58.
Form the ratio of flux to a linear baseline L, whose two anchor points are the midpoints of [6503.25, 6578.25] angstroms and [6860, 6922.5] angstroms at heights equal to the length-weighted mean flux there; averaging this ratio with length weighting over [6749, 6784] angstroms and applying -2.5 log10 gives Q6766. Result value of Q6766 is 0.16 mag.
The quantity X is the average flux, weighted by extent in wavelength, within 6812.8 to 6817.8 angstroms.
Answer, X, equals 5.66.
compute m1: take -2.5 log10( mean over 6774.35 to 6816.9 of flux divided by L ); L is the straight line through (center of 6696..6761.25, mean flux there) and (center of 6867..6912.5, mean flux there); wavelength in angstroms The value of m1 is 0.08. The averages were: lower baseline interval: 6.75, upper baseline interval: 5.93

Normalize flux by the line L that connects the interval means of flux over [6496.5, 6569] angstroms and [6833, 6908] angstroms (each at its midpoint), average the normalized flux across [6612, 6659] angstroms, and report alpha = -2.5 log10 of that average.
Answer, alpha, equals 0.309 mag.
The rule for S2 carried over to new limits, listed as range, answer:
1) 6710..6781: 6.61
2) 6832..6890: 5.92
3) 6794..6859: 5.84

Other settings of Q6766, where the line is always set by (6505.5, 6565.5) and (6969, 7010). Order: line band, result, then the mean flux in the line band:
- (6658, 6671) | 0.36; 5.69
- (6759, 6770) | 0.23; 5.92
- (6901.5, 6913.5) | 0.11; 5.88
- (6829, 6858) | 0.17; 5.88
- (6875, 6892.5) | 0.12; 5.94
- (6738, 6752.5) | 0.29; 5.73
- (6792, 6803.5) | 0.20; 5.94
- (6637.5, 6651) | 0.35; 5.83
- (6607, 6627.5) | 0.39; 5.72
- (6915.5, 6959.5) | 0.12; 5.66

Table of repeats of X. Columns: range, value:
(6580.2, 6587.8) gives 16.1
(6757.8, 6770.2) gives 5.95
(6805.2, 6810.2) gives 5.88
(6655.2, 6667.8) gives 5.74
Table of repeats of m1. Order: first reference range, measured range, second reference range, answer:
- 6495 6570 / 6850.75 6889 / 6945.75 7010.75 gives 0.10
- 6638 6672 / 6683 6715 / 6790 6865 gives -0.08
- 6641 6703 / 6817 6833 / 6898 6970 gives -0.01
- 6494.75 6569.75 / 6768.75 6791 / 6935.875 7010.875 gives 0.17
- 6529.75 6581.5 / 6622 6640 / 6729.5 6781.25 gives 0.41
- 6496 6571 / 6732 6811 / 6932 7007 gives 0.17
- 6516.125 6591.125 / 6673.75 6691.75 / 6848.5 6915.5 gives 0.35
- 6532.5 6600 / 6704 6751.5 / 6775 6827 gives 0.03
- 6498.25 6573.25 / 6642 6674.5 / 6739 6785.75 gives 0.22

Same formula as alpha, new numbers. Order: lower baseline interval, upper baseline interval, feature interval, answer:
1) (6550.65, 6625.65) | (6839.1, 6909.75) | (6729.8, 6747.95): 0.13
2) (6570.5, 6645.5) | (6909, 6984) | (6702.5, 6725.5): -0.11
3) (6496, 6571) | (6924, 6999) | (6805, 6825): 0.17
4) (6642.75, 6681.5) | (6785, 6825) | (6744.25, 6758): 0.01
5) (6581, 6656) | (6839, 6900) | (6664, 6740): -0.03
